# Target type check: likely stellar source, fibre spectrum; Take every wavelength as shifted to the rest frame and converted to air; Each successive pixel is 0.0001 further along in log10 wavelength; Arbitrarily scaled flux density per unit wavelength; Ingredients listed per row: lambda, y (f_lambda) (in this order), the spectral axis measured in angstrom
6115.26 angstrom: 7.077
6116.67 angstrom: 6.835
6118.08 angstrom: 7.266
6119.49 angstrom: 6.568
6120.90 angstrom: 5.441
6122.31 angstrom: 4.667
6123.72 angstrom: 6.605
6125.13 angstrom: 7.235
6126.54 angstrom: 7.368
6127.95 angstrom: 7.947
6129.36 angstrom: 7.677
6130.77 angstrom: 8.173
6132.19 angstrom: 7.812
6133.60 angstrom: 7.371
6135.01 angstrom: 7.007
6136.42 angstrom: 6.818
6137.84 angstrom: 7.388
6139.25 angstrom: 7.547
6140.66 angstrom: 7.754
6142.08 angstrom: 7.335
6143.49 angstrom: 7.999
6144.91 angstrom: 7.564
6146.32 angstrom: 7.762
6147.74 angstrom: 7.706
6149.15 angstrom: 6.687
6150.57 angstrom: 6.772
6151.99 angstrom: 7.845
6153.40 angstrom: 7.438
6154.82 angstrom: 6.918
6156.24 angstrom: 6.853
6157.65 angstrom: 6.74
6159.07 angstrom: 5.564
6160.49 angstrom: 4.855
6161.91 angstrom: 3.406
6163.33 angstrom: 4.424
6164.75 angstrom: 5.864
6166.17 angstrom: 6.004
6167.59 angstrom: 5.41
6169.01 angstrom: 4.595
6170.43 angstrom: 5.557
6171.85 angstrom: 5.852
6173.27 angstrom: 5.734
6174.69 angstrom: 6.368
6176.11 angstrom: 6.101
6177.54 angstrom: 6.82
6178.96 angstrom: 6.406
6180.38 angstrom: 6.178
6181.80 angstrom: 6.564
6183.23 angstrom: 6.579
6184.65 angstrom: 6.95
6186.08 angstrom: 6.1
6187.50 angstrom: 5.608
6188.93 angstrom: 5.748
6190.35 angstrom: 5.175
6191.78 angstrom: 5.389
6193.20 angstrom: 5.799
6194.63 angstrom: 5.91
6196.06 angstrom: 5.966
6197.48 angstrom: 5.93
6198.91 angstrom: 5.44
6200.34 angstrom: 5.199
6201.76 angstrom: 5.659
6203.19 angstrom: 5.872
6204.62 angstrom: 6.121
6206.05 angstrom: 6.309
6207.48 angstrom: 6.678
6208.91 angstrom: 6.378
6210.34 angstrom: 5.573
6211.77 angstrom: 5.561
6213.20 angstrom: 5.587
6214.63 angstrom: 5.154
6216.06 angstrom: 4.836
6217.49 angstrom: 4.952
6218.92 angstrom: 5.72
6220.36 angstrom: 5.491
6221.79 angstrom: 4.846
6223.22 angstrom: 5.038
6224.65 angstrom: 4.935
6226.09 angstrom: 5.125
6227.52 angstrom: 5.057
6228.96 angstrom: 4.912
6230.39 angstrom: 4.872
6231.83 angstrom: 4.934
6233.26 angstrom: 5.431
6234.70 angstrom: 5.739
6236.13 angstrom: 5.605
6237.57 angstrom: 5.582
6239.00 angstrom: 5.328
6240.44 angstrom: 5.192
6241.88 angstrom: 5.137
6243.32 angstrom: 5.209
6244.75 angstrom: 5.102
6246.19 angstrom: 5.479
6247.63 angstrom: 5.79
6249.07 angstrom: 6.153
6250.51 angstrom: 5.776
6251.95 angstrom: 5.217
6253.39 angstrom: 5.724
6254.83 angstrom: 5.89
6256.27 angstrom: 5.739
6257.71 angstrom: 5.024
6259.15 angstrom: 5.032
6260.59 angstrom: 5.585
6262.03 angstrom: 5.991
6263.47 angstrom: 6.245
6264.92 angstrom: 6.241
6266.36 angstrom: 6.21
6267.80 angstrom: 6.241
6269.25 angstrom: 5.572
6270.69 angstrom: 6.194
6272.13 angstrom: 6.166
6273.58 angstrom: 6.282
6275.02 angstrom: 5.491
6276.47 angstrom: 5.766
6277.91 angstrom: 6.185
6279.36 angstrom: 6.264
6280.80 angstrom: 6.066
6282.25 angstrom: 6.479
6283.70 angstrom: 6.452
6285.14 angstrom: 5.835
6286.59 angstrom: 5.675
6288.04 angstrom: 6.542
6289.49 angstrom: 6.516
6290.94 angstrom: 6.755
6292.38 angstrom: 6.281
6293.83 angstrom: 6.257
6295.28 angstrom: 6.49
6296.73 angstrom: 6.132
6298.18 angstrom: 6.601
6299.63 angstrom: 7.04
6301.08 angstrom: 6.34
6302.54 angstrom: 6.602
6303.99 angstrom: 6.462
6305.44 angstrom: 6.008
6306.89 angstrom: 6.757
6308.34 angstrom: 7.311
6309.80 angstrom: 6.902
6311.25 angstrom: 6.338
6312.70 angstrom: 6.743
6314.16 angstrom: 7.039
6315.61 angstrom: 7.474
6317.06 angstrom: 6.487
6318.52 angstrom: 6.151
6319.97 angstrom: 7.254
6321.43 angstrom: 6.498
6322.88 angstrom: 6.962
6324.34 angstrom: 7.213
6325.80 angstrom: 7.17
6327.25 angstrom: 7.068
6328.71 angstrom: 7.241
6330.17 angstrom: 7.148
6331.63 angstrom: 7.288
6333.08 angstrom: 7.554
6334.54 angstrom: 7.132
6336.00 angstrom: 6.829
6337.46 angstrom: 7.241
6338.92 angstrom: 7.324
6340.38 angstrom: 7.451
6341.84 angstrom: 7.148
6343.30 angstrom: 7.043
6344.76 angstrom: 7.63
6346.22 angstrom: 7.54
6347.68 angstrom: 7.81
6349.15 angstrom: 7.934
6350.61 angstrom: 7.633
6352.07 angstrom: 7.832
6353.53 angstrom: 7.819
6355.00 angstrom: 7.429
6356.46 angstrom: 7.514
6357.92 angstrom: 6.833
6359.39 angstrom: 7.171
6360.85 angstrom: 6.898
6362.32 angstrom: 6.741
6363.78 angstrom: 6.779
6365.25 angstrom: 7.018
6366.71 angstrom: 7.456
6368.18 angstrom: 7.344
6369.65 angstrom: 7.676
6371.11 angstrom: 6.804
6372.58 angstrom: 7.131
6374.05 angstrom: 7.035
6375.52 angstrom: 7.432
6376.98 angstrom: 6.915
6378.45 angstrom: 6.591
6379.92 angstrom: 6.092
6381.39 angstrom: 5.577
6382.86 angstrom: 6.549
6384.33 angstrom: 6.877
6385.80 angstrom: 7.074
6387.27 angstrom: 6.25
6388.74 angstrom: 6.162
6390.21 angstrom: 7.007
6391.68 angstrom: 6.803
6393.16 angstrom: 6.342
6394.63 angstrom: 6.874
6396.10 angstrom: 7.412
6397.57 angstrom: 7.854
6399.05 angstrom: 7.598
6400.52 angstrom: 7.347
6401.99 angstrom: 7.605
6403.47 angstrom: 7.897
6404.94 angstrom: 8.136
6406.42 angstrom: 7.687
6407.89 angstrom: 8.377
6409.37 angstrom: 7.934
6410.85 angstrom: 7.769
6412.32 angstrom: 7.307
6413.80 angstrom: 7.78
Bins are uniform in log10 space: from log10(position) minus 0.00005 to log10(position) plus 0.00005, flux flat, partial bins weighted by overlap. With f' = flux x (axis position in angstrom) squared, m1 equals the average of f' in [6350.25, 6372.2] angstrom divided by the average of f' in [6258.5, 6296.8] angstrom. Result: 1.2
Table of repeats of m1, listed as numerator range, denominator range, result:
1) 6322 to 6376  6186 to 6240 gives 1.38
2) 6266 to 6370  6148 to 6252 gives 1.24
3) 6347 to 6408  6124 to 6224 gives 1.22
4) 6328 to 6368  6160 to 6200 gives 1.34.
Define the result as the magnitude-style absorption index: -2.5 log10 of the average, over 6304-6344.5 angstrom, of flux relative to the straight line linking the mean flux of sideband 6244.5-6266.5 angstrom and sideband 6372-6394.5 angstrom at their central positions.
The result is -0.13 mag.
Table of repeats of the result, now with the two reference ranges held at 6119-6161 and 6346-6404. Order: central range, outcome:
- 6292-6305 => 0.10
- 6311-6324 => 0.05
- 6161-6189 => 0.21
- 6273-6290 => 0.16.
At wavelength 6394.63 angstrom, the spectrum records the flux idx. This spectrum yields 6.874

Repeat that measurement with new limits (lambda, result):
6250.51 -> 5.776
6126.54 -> 7.368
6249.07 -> 6.153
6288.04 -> 6.542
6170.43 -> 5.557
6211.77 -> 5.561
